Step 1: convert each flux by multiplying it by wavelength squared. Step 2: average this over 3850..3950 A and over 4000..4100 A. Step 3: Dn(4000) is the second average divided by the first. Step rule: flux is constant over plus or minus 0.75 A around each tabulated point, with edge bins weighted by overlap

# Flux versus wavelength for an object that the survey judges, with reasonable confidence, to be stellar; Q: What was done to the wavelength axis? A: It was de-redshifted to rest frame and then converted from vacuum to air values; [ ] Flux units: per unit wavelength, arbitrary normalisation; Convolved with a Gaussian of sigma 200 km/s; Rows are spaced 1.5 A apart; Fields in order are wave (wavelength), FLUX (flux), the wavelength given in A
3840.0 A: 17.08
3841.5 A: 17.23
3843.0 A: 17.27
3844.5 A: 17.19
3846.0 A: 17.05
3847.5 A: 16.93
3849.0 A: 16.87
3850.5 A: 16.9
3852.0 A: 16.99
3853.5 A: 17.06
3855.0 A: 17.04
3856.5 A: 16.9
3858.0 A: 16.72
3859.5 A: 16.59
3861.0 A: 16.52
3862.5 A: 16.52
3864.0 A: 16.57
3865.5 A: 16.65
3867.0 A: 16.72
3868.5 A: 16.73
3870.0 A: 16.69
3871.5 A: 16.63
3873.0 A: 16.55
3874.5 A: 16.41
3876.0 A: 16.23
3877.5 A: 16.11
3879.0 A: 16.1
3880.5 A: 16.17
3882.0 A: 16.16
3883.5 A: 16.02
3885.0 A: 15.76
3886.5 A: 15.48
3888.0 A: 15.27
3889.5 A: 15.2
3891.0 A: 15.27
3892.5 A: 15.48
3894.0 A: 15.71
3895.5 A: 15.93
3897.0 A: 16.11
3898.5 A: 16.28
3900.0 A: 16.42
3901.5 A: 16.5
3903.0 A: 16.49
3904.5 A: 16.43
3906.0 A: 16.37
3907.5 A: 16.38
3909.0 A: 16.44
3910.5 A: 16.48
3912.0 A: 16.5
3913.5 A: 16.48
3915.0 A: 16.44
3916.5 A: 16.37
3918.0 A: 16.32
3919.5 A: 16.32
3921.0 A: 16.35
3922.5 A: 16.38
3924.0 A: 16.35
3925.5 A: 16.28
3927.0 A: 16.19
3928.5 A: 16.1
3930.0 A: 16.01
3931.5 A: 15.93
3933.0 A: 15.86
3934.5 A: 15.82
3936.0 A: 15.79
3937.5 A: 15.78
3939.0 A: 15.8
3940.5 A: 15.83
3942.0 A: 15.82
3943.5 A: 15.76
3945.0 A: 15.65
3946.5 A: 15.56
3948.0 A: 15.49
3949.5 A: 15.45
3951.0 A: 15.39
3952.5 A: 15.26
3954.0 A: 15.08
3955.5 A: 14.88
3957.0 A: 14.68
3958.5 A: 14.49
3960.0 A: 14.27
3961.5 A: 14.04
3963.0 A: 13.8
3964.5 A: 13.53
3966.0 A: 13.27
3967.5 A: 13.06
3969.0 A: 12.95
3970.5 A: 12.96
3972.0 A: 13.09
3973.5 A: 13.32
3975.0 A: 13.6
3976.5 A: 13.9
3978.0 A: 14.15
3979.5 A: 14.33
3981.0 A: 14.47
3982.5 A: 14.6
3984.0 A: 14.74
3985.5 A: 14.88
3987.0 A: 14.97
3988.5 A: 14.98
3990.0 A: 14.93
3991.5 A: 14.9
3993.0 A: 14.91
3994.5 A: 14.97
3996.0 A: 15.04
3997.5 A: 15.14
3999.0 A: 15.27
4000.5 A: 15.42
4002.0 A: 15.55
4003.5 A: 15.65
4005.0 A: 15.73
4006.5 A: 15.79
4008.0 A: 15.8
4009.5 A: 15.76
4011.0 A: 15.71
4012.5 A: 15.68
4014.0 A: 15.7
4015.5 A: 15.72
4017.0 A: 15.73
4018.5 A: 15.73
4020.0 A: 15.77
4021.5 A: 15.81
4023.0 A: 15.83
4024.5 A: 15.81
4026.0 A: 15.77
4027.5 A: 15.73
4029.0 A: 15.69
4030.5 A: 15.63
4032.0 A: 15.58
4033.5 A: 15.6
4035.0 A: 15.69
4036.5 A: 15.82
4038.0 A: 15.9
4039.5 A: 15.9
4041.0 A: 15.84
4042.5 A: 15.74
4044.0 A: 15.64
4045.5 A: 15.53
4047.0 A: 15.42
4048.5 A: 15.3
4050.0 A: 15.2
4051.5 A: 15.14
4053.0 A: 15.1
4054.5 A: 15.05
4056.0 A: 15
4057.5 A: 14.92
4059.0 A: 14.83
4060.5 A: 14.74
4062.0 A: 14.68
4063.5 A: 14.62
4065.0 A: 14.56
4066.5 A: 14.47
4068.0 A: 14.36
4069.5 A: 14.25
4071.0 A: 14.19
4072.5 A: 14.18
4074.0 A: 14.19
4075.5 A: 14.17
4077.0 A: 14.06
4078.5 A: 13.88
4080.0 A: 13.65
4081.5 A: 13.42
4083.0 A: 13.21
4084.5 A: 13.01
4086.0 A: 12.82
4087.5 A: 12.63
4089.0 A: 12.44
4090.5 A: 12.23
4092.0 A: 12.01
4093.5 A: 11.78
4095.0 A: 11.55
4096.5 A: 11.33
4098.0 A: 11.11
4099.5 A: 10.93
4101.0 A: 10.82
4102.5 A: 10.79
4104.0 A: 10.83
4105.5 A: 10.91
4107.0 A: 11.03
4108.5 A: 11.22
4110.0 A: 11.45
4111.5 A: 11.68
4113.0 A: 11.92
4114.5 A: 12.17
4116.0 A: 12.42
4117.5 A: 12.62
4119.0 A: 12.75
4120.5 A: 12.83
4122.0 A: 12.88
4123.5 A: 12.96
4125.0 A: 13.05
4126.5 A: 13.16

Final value 0.97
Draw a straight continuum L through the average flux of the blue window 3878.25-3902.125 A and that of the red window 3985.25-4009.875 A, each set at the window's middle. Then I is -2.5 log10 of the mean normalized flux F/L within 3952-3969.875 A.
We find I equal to 0.10 mag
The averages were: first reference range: 15.9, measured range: 14.1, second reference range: 15.3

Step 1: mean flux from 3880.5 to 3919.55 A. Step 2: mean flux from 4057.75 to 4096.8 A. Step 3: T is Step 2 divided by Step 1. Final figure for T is 0.8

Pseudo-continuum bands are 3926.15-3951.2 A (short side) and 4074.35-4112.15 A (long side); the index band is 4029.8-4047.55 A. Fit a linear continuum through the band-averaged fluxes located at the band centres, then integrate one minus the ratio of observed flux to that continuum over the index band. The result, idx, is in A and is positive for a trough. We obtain -3.0 A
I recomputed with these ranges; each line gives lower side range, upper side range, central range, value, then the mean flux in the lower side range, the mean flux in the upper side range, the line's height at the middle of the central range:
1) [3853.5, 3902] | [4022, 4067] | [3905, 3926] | -0.02 mag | 16.2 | 15.4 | 16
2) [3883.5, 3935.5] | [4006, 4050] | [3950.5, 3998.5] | 0.11 mag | 16.1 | 15.7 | 15.9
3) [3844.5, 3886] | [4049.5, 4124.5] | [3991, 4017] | -0.08 mag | 16.6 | 13.1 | 14.4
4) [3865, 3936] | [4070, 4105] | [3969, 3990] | 0.04 mag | 16.2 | 12.6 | 14.7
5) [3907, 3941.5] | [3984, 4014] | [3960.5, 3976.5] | 0.17 mag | 16.2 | 15.3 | 15.7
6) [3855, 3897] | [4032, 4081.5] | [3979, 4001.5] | 0.03 mag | 16.2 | 14.9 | 15.4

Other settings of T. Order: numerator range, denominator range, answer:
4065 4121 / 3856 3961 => 0.78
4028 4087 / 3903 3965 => 0.94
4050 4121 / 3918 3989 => 0.87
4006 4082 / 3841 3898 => 0.93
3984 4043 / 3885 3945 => 0.97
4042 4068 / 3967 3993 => 1.06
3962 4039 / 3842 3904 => 0.91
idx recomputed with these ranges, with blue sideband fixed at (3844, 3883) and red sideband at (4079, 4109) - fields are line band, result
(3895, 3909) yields -0.4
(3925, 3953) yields -1.3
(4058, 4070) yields -2.0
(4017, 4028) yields -2.0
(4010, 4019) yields -1.4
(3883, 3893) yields 0.4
